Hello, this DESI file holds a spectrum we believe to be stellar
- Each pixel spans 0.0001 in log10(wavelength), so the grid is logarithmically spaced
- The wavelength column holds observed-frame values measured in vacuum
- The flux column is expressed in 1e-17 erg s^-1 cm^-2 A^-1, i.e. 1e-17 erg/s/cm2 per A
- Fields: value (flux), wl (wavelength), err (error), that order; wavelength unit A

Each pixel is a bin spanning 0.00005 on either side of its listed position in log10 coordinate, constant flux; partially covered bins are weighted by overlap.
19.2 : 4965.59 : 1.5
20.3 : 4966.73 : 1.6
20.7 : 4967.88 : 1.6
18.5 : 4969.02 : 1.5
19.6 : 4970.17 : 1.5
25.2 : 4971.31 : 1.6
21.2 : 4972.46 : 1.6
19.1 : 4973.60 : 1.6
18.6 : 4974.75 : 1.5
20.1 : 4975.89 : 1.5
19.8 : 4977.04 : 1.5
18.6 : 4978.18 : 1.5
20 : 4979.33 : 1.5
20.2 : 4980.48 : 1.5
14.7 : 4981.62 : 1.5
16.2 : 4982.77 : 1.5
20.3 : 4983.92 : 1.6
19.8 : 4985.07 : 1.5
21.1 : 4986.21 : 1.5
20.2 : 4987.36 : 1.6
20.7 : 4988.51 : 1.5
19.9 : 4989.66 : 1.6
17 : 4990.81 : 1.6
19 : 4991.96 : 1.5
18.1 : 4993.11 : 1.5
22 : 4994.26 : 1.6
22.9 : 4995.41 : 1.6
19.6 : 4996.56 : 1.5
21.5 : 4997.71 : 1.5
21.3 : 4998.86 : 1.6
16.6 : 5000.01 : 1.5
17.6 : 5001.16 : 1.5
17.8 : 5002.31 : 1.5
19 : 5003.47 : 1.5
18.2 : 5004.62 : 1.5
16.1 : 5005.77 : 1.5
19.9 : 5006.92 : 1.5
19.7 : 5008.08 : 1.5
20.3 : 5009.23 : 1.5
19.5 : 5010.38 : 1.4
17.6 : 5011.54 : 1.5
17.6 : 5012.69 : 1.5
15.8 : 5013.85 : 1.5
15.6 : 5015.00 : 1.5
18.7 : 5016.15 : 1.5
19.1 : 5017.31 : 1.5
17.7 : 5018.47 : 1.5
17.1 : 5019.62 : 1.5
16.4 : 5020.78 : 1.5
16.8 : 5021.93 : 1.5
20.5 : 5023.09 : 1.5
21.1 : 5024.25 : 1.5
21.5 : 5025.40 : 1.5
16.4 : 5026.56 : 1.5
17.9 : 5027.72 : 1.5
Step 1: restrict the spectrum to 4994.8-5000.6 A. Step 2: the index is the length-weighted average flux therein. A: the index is 20.4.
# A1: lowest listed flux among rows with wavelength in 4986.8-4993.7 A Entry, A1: 17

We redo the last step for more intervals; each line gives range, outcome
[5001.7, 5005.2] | 17.8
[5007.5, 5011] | 19.5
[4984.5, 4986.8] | 19.8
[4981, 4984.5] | 14.7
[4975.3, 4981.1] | 18.6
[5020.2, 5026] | 16.4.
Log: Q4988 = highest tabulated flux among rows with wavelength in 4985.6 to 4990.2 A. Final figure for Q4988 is 21.1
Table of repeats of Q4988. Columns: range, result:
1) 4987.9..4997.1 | 22.9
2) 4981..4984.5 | 20.3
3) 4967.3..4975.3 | 25.2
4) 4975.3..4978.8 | 20.1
